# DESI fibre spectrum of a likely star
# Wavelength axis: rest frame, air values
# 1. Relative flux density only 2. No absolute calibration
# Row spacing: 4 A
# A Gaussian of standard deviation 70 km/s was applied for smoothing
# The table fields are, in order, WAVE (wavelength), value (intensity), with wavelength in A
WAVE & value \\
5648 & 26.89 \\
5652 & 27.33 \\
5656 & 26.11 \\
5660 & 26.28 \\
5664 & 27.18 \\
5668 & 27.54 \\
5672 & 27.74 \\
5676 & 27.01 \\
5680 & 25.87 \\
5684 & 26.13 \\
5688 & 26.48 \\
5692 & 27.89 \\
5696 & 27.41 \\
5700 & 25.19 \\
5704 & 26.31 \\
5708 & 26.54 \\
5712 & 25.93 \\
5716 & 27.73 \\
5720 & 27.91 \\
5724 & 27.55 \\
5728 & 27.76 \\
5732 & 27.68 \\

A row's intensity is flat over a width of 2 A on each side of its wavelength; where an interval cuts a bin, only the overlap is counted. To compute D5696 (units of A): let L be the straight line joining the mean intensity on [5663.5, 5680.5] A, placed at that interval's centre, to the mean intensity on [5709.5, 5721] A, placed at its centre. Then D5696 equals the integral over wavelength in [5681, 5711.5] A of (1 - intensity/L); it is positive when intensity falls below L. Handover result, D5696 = 0.7 A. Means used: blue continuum 27.2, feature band 26.5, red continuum 27.1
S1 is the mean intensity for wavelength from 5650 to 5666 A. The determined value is 26.7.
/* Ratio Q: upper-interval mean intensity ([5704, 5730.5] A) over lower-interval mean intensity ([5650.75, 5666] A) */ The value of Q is 1.02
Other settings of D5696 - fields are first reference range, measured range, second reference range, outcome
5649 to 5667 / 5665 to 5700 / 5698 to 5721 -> -0.3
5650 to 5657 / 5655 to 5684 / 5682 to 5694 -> 0.0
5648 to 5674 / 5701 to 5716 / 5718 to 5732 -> 0.6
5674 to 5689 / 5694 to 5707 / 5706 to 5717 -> 0.1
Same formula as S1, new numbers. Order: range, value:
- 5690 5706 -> 26.7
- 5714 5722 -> 27.8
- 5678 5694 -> 26.6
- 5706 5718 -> 26.7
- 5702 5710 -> 26.4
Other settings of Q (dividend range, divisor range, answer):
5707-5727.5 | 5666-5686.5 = 1.01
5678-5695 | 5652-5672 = 0.99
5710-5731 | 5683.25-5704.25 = 1.03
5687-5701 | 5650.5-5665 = 1.01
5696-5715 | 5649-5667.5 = 0.98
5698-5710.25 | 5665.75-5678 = 0.95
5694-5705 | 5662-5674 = 0.96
